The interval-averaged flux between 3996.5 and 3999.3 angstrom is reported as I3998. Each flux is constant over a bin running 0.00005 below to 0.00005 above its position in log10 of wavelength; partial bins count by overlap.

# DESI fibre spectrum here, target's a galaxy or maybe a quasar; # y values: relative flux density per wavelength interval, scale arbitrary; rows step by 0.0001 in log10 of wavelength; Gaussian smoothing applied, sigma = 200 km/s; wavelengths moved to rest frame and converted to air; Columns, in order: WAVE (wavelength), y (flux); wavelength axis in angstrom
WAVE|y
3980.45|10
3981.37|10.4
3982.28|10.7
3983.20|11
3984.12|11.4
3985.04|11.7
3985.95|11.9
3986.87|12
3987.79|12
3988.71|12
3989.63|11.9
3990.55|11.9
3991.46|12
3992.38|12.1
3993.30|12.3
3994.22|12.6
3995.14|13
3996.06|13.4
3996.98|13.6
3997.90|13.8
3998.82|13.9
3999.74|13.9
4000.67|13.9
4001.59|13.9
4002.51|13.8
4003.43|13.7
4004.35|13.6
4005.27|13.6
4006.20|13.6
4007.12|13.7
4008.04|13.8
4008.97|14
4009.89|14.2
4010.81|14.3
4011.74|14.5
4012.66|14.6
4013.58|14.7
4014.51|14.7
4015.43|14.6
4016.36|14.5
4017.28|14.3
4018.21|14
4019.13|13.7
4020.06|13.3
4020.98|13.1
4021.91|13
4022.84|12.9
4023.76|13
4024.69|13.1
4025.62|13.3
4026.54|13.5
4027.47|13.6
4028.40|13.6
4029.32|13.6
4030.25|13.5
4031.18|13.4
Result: 13.8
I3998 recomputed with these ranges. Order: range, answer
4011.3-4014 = 14.6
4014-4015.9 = 14.6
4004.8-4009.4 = 13.7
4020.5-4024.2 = 13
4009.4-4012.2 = 14.3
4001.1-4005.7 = 13.7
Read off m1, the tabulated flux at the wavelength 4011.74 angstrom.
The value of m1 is 14.5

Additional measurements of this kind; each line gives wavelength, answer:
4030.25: 13.5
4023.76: 13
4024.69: 13.1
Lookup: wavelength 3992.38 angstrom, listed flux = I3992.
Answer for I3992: 12.1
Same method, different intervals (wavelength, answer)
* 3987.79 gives 12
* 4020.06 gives 13.3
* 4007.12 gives 13.7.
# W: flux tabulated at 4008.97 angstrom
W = 14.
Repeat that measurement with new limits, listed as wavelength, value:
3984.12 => 11.4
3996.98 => 13.6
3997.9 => 13.8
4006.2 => 13.6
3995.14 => 13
